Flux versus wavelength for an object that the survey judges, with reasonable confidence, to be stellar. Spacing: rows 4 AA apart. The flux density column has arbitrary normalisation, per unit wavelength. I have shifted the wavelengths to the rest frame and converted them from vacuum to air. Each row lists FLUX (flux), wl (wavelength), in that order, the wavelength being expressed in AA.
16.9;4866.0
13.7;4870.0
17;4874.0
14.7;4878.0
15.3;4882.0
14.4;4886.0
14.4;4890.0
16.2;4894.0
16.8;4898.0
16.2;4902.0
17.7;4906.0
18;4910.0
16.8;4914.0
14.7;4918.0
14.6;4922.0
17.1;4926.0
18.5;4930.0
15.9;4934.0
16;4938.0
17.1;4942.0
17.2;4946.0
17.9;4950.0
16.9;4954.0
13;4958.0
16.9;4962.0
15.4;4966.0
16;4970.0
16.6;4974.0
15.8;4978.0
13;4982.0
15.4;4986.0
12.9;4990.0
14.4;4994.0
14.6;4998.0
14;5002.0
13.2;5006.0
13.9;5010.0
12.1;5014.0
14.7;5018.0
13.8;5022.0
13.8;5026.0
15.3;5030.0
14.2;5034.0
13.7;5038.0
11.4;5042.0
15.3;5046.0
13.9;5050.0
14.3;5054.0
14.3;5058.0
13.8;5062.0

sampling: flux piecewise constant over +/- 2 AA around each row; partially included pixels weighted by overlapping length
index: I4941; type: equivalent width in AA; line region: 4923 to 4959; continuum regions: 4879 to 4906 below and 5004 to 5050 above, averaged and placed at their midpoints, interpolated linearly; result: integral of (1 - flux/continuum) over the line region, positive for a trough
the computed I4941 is -4.0 AA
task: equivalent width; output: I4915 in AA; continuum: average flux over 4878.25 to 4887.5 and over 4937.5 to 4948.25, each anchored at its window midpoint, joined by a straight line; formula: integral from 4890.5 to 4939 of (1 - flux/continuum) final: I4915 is -1.7 AA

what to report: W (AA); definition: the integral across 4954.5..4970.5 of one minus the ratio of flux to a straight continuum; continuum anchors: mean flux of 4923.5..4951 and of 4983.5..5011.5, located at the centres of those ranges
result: 0.4 AA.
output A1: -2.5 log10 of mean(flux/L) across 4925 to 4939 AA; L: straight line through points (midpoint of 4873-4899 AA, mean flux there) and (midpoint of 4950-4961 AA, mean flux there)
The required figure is -0.09 mag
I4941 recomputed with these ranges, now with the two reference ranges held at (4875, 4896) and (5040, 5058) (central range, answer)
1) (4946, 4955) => -1.75 AA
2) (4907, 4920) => -1.50 AA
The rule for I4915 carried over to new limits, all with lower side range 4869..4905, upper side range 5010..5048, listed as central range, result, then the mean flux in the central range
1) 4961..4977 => -1.8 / 16.2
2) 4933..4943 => -0.9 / 16.3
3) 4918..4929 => -0.6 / 15.9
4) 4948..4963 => -1.5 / 16.1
